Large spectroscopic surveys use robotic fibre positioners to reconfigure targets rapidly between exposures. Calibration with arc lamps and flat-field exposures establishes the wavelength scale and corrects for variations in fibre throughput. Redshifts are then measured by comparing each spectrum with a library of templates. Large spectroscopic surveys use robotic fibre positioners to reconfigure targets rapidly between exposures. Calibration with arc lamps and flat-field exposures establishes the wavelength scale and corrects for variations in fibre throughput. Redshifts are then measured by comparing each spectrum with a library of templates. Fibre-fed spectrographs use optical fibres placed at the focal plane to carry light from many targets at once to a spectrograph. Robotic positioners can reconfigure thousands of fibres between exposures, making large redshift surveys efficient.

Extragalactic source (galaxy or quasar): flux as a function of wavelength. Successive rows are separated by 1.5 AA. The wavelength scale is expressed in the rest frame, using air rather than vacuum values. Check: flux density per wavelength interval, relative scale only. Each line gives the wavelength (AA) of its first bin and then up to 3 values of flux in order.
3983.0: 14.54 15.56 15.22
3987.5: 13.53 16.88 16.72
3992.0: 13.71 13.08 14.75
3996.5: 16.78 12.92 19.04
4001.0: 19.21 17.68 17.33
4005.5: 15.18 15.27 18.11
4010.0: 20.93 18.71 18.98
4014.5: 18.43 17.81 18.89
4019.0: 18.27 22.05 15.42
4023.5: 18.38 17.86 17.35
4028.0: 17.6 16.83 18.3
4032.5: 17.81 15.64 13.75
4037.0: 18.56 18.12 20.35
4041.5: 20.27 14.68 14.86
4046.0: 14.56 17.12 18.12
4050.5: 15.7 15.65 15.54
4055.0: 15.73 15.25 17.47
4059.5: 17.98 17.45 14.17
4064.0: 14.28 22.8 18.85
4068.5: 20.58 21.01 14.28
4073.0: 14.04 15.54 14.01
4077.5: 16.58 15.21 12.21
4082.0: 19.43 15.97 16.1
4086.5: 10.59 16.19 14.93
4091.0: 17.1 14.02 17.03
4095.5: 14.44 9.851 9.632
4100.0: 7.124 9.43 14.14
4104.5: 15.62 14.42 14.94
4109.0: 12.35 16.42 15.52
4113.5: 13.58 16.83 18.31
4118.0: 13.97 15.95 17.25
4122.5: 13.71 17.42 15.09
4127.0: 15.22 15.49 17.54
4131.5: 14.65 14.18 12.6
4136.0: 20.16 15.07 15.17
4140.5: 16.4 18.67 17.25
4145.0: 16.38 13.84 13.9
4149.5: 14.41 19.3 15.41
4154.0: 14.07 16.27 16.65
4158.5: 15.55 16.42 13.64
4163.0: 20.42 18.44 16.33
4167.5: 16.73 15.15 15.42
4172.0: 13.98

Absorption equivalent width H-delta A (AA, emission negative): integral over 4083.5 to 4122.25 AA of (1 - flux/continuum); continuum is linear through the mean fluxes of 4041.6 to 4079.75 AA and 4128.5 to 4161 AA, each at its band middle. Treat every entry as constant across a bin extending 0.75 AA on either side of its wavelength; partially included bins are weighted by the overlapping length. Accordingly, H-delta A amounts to 4.6 AA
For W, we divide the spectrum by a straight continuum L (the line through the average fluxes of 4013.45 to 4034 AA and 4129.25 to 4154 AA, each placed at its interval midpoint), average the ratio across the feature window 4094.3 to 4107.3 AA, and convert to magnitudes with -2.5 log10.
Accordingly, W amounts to 0.34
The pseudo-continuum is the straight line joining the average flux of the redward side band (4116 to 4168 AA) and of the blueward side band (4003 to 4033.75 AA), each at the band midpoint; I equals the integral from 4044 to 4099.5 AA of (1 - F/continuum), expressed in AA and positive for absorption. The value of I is 4.45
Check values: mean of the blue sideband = 17.9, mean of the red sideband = 16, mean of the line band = 15.8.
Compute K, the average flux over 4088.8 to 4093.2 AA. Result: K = 15.4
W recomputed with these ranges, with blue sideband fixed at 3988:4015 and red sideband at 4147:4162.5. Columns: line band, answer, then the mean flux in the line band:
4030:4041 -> -0.06 mag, 17.6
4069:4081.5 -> 0.05 mag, 15.5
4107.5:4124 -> 0.03 mag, 15.5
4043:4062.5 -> 0.02 mag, 16.1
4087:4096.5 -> 0.05 mag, 15.3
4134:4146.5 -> -0.04 mag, 16.4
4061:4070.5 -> -0.13 mag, 18.5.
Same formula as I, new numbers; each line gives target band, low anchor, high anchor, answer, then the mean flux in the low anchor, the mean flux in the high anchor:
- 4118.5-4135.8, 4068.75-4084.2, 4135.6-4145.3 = 1.3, 16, 16.9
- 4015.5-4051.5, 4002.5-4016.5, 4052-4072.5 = 0.3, 17.9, 17.2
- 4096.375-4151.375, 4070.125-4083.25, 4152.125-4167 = 3.8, 15.5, 16.3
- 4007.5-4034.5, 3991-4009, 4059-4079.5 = -3.1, 16.1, 16.9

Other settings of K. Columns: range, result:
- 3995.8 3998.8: 14.9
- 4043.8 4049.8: 16.2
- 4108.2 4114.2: 14.5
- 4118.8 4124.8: 16.1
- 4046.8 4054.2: 16.4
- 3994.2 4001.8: 16.5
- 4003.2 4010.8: 17.4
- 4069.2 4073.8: 16.5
